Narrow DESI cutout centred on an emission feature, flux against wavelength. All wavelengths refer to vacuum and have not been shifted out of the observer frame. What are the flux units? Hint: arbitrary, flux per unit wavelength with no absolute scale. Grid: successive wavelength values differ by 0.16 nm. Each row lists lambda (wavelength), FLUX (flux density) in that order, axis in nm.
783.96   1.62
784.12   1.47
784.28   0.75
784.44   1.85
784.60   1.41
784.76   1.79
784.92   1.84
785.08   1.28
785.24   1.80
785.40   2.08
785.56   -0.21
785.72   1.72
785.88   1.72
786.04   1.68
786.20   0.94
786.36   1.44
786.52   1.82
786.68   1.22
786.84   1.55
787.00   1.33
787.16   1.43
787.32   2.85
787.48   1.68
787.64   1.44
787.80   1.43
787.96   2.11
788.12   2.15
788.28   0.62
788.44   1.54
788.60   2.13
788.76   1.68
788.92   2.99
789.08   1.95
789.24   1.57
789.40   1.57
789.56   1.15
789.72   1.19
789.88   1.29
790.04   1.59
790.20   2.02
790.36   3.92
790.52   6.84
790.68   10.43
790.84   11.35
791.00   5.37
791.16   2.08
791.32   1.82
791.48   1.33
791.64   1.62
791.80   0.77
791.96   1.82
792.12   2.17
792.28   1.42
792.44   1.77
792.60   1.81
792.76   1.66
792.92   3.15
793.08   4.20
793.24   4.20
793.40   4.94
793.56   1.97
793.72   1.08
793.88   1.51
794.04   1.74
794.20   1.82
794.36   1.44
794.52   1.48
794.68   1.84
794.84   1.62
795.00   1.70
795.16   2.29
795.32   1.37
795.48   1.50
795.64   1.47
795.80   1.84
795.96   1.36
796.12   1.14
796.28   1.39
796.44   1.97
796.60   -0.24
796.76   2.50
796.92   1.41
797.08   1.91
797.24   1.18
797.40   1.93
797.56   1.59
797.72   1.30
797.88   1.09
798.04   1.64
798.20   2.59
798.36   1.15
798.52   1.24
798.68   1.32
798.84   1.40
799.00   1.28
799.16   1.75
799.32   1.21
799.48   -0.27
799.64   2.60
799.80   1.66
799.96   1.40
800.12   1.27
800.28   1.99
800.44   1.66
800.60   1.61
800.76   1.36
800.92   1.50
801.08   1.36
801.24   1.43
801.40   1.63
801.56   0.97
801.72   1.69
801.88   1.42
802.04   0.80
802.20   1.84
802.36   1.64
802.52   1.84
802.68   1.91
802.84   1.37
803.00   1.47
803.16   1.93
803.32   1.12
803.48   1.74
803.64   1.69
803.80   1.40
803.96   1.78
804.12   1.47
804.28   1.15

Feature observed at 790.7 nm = H-alpha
